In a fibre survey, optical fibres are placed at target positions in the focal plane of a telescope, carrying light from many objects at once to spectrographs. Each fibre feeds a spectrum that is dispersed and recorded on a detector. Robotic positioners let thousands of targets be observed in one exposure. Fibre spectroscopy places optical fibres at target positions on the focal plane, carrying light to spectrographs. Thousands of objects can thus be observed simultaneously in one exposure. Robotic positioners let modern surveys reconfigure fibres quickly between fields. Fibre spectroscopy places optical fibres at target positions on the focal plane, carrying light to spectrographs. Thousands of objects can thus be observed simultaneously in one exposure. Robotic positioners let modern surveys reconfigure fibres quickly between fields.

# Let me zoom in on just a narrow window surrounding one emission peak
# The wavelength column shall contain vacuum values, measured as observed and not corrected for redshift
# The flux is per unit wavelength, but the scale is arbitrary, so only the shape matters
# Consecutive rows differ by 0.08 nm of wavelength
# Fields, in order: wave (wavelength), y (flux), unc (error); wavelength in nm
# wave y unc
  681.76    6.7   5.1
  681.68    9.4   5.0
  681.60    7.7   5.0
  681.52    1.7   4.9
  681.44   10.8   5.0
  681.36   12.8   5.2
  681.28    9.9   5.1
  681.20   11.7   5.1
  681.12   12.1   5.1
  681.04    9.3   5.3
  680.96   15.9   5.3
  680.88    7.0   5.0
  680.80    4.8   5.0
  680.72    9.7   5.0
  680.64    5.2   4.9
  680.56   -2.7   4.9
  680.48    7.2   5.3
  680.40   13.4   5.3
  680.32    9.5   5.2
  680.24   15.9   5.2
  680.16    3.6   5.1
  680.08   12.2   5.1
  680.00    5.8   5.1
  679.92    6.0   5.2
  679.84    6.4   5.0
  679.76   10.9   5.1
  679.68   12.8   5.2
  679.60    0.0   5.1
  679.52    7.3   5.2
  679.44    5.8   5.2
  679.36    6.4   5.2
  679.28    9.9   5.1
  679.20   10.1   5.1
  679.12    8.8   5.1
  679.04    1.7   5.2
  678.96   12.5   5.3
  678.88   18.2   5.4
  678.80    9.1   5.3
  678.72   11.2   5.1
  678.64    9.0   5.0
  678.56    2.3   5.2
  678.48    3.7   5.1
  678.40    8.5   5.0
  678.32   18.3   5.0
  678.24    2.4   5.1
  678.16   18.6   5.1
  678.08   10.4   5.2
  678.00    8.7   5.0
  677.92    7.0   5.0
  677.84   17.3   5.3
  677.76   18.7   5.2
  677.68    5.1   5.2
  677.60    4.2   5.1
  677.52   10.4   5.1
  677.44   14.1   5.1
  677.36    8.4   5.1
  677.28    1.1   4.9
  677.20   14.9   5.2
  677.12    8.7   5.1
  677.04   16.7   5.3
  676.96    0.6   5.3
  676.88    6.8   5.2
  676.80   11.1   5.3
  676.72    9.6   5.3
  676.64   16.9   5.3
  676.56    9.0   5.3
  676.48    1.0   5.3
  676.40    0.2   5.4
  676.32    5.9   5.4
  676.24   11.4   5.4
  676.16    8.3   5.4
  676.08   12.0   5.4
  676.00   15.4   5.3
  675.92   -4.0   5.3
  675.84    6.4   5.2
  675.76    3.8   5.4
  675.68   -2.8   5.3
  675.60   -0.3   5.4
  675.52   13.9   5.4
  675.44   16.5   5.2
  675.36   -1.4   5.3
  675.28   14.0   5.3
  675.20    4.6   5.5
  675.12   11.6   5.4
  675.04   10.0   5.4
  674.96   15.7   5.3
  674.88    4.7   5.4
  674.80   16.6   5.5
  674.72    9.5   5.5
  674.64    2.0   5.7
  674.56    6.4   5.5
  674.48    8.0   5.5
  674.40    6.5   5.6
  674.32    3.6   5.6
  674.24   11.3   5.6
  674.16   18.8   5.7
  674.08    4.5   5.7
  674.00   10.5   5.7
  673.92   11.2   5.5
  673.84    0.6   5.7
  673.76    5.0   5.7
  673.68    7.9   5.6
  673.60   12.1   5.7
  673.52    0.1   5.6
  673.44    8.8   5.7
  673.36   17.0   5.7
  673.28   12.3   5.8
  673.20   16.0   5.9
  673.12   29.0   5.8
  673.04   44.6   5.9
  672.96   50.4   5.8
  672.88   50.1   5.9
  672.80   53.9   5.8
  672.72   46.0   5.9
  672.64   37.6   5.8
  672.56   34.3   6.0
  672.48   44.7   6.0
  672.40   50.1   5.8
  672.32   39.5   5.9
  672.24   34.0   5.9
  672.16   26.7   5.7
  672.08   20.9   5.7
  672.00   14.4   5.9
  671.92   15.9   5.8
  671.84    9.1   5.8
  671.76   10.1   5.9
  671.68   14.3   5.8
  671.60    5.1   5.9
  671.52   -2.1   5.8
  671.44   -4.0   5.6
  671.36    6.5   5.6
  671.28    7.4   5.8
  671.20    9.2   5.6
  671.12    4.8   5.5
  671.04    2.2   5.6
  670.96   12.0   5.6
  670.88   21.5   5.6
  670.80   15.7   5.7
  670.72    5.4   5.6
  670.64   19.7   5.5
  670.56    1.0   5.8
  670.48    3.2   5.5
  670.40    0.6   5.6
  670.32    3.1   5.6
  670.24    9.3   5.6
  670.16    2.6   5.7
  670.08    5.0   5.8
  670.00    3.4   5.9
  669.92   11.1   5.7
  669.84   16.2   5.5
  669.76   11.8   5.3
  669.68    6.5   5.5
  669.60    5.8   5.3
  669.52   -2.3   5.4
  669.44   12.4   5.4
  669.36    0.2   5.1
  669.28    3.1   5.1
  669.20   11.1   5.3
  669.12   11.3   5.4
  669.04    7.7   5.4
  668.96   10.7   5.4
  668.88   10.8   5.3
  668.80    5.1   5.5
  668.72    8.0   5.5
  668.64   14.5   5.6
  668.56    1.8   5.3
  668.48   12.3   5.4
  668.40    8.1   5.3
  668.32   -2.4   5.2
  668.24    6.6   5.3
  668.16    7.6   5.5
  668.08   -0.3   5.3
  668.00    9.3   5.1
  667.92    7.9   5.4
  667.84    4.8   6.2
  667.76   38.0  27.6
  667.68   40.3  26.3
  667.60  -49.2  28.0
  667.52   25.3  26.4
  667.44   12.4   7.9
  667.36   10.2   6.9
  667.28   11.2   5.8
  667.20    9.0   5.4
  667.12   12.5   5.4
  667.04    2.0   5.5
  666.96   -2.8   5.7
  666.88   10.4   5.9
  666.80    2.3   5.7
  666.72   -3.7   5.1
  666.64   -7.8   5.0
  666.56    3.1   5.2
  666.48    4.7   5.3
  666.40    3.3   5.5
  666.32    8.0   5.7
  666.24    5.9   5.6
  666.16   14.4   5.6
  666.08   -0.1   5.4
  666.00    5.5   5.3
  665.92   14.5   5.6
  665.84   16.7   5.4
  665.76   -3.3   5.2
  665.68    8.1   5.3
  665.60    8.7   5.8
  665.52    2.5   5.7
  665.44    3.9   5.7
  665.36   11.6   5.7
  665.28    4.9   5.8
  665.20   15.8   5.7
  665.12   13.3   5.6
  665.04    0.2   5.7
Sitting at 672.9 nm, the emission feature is [O II]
